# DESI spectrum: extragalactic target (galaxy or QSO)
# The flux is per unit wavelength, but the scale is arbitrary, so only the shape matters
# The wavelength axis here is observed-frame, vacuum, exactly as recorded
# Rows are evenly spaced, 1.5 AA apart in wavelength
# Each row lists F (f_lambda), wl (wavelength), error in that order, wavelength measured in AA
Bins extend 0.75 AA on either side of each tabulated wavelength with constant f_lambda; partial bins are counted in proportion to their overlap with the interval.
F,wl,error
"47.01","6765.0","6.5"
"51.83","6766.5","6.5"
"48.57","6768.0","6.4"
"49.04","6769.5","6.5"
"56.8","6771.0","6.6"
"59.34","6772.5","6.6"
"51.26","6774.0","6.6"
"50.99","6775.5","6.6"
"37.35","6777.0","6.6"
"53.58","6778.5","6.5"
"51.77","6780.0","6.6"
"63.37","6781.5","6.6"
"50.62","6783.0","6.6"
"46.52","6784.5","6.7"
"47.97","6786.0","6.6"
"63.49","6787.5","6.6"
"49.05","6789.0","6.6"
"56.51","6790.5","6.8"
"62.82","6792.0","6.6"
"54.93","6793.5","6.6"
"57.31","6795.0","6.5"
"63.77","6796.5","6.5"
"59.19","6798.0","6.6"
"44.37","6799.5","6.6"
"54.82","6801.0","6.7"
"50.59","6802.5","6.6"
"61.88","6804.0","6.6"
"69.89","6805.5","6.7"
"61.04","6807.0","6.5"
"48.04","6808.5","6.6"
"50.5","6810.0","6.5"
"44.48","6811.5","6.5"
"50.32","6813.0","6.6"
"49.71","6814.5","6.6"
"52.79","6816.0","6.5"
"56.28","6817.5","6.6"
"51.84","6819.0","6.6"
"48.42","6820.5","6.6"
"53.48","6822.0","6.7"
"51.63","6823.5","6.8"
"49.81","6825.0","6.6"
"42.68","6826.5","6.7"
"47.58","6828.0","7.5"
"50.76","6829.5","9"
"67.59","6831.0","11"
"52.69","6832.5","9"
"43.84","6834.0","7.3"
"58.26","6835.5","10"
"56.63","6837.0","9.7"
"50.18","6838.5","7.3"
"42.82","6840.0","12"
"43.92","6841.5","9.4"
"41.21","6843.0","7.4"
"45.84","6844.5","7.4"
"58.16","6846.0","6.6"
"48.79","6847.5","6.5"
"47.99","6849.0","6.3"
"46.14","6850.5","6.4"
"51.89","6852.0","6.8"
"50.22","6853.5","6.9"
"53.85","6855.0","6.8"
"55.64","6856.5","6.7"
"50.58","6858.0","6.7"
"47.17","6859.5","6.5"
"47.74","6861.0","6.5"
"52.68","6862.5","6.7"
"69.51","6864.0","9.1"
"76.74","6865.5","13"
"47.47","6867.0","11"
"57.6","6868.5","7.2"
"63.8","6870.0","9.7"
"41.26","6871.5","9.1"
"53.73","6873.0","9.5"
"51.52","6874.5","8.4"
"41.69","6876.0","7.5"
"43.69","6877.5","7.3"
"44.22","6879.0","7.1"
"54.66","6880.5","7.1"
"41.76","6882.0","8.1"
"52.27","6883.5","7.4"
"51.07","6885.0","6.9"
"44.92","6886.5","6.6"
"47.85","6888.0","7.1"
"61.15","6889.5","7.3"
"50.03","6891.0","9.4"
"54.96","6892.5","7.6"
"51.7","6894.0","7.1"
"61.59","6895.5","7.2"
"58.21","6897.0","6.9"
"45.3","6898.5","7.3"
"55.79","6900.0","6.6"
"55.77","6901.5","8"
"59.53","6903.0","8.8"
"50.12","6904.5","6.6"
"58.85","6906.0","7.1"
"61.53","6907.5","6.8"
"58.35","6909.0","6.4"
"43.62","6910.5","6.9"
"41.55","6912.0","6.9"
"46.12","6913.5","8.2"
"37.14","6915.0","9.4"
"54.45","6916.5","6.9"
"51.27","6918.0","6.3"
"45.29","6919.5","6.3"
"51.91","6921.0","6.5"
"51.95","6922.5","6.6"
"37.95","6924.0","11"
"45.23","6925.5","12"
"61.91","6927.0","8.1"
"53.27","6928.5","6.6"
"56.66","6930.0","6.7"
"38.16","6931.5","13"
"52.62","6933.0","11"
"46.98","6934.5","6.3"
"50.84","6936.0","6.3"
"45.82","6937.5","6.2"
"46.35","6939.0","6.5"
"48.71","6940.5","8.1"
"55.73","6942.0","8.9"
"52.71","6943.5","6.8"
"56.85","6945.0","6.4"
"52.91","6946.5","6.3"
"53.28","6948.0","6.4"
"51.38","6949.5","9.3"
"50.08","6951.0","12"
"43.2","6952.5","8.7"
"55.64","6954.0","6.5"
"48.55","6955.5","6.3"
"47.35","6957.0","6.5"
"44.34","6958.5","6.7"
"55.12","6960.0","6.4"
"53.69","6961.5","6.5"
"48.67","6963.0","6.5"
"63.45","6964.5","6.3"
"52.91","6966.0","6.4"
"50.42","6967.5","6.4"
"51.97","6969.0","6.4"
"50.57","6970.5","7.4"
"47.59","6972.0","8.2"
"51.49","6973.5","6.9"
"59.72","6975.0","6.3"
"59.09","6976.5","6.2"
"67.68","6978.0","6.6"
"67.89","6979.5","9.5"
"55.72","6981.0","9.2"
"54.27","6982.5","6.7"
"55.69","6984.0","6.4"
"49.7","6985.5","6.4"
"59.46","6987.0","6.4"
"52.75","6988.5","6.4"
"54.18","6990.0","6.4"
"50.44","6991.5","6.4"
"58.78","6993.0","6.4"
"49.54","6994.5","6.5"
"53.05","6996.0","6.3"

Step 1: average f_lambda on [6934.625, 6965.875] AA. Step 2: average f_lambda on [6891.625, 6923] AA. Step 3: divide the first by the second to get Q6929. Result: 0.98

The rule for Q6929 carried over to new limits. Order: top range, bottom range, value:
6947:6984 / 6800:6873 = 1.02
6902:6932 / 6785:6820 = 0.92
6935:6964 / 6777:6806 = 0.92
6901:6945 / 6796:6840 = 0.95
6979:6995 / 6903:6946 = 1.10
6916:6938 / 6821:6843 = 0.98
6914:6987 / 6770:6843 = 0.98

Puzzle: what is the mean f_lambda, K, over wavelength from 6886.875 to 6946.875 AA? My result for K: 51.4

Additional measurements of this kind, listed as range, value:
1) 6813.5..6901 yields 51.6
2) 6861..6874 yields 57.1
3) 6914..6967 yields 50.3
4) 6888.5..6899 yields 54.8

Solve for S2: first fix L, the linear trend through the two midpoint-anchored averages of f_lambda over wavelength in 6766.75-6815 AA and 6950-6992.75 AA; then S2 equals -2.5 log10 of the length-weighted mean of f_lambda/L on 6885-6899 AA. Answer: 0.02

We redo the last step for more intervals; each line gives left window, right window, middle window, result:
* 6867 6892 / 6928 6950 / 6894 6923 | -0.03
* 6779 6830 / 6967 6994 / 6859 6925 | 0.06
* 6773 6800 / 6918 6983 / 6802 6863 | 0.04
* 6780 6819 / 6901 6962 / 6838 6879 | 0.04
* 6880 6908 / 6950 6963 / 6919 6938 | 0.05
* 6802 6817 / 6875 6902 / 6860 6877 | -0.06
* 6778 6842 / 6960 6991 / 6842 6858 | 0.08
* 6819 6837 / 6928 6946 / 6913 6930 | 0.03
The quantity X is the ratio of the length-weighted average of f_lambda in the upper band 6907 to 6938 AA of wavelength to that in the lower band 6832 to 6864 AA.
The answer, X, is 1.0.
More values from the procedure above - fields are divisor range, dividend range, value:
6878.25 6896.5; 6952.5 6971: 1.00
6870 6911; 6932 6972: 0.98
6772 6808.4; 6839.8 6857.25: 0.89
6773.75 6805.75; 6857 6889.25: 0.95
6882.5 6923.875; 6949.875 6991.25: 1.04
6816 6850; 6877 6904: 1.03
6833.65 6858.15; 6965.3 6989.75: 1.11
